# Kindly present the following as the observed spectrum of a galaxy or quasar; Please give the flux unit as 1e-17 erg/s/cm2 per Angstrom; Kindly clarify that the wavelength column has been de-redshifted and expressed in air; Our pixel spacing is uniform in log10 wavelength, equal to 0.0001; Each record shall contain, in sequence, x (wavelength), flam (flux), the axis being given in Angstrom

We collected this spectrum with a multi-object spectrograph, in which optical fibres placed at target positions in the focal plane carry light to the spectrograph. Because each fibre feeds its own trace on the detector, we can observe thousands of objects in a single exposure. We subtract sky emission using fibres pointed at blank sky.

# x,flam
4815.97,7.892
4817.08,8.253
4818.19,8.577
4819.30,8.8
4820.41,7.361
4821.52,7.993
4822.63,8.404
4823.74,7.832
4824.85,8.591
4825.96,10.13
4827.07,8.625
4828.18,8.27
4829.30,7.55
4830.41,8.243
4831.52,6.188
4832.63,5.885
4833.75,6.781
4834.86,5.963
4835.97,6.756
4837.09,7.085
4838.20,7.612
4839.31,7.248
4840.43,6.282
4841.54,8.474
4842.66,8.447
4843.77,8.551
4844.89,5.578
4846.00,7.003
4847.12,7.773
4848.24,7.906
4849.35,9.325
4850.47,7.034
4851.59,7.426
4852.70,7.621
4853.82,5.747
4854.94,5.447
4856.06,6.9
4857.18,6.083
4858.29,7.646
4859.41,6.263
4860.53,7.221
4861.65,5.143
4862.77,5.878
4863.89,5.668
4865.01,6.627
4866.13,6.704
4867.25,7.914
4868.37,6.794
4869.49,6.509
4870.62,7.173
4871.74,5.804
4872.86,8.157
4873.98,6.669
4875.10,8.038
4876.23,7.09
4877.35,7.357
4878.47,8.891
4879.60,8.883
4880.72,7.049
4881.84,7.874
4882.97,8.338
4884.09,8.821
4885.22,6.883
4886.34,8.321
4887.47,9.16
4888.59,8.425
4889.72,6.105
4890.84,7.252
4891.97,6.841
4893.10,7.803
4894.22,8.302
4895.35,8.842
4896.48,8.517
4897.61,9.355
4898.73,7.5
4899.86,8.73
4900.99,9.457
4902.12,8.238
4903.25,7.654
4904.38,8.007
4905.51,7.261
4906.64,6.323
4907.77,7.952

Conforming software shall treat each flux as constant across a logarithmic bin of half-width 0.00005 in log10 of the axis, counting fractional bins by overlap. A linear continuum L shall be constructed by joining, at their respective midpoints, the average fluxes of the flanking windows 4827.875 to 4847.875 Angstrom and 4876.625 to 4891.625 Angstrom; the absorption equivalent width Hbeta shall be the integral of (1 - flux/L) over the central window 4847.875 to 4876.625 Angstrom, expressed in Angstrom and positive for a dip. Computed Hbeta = 2.7 Angstrom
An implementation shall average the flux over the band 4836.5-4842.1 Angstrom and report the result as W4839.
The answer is 7.34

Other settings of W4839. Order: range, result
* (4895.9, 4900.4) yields 8.53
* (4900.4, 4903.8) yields 8.44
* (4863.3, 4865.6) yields 6.15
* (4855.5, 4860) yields 6.73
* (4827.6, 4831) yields 8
